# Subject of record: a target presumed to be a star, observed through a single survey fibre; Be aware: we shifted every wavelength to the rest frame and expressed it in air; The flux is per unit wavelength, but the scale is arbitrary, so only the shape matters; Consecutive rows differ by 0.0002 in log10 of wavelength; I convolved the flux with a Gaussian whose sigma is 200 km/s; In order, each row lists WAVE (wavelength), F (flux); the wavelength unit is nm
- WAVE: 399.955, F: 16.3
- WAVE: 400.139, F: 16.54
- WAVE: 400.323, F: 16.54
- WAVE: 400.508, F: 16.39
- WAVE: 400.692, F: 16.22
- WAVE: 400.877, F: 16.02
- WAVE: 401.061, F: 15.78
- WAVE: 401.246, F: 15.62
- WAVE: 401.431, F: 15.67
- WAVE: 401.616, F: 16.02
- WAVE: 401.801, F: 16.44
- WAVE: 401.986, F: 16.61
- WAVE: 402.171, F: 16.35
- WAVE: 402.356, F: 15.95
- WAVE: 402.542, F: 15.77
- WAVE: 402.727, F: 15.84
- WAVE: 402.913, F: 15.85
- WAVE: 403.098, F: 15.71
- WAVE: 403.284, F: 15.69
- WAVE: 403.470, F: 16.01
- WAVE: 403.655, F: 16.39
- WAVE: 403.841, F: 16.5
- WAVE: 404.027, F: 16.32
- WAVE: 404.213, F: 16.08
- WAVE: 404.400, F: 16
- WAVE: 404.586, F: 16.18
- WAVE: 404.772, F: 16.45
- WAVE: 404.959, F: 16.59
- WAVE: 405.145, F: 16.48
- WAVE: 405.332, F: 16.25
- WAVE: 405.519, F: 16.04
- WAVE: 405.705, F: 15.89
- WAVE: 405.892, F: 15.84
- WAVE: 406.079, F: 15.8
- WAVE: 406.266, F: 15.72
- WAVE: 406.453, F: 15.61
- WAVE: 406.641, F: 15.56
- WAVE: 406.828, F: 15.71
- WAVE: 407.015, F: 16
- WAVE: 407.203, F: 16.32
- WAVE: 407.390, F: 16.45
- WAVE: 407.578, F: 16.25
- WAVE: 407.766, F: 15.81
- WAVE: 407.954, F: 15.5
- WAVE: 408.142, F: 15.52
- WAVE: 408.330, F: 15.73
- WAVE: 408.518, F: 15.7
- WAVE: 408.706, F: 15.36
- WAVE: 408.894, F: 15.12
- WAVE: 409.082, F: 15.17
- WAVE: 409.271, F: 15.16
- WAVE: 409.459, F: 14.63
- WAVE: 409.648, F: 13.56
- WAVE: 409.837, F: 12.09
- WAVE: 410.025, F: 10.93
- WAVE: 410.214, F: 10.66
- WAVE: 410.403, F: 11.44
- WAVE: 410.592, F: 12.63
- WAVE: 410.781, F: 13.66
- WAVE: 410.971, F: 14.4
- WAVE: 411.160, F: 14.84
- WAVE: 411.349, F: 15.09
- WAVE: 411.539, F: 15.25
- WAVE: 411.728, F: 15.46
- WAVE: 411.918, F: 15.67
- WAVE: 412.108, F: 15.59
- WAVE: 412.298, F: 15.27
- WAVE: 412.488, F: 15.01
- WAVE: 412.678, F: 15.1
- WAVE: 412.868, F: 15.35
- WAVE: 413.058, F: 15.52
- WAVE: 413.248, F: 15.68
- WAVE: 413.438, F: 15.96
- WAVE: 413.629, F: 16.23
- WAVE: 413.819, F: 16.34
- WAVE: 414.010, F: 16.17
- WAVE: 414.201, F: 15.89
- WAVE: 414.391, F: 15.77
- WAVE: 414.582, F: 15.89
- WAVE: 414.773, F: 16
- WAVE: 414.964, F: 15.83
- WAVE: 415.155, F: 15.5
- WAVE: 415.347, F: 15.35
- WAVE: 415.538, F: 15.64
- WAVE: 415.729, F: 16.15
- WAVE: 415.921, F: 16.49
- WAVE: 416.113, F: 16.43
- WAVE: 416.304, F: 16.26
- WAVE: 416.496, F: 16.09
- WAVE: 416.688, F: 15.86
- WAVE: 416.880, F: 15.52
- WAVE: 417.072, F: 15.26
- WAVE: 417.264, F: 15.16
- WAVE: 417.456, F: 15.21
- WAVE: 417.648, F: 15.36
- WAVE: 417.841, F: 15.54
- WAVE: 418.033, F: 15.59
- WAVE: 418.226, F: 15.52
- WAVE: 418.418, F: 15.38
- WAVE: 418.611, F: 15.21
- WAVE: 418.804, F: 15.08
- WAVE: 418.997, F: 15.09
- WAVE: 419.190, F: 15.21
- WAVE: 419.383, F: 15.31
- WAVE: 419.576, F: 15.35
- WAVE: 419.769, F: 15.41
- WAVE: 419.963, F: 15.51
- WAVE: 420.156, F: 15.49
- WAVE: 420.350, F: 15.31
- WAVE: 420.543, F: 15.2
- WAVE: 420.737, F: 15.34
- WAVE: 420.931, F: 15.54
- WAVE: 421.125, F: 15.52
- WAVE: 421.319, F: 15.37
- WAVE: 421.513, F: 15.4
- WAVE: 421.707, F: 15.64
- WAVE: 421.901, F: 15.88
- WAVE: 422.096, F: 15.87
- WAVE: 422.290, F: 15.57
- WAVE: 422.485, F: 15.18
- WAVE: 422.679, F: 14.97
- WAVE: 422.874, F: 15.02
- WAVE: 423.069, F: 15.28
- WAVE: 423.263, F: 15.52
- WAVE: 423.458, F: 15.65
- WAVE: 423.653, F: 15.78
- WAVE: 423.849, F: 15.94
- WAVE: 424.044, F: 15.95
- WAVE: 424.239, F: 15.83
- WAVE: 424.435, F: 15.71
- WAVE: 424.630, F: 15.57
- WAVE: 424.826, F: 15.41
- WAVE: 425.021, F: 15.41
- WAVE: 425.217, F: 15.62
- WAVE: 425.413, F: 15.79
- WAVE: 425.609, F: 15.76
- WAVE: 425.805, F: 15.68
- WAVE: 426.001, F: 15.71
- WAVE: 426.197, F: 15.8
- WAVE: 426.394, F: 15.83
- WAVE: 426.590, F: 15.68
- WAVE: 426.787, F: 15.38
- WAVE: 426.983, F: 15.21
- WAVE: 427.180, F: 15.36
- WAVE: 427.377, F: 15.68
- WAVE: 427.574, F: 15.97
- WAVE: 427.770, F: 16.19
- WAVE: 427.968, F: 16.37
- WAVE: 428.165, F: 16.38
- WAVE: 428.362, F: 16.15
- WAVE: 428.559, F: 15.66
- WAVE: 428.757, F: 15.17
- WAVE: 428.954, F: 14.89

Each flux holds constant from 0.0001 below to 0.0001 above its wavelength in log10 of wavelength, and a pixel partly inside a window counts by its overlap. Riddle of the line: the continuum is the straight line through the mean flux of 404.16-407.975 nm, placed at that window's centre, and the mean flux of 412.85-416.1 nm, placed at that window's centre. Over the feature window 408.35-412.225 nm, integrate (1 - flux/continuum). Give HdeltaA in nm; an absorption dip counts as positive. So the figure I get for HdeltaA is 0.44 nm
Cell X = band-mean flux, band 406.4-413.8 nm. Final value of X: 14.9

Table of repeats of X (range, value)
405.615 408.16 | 15.9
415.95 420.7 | 15.5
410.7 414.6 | 15.4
